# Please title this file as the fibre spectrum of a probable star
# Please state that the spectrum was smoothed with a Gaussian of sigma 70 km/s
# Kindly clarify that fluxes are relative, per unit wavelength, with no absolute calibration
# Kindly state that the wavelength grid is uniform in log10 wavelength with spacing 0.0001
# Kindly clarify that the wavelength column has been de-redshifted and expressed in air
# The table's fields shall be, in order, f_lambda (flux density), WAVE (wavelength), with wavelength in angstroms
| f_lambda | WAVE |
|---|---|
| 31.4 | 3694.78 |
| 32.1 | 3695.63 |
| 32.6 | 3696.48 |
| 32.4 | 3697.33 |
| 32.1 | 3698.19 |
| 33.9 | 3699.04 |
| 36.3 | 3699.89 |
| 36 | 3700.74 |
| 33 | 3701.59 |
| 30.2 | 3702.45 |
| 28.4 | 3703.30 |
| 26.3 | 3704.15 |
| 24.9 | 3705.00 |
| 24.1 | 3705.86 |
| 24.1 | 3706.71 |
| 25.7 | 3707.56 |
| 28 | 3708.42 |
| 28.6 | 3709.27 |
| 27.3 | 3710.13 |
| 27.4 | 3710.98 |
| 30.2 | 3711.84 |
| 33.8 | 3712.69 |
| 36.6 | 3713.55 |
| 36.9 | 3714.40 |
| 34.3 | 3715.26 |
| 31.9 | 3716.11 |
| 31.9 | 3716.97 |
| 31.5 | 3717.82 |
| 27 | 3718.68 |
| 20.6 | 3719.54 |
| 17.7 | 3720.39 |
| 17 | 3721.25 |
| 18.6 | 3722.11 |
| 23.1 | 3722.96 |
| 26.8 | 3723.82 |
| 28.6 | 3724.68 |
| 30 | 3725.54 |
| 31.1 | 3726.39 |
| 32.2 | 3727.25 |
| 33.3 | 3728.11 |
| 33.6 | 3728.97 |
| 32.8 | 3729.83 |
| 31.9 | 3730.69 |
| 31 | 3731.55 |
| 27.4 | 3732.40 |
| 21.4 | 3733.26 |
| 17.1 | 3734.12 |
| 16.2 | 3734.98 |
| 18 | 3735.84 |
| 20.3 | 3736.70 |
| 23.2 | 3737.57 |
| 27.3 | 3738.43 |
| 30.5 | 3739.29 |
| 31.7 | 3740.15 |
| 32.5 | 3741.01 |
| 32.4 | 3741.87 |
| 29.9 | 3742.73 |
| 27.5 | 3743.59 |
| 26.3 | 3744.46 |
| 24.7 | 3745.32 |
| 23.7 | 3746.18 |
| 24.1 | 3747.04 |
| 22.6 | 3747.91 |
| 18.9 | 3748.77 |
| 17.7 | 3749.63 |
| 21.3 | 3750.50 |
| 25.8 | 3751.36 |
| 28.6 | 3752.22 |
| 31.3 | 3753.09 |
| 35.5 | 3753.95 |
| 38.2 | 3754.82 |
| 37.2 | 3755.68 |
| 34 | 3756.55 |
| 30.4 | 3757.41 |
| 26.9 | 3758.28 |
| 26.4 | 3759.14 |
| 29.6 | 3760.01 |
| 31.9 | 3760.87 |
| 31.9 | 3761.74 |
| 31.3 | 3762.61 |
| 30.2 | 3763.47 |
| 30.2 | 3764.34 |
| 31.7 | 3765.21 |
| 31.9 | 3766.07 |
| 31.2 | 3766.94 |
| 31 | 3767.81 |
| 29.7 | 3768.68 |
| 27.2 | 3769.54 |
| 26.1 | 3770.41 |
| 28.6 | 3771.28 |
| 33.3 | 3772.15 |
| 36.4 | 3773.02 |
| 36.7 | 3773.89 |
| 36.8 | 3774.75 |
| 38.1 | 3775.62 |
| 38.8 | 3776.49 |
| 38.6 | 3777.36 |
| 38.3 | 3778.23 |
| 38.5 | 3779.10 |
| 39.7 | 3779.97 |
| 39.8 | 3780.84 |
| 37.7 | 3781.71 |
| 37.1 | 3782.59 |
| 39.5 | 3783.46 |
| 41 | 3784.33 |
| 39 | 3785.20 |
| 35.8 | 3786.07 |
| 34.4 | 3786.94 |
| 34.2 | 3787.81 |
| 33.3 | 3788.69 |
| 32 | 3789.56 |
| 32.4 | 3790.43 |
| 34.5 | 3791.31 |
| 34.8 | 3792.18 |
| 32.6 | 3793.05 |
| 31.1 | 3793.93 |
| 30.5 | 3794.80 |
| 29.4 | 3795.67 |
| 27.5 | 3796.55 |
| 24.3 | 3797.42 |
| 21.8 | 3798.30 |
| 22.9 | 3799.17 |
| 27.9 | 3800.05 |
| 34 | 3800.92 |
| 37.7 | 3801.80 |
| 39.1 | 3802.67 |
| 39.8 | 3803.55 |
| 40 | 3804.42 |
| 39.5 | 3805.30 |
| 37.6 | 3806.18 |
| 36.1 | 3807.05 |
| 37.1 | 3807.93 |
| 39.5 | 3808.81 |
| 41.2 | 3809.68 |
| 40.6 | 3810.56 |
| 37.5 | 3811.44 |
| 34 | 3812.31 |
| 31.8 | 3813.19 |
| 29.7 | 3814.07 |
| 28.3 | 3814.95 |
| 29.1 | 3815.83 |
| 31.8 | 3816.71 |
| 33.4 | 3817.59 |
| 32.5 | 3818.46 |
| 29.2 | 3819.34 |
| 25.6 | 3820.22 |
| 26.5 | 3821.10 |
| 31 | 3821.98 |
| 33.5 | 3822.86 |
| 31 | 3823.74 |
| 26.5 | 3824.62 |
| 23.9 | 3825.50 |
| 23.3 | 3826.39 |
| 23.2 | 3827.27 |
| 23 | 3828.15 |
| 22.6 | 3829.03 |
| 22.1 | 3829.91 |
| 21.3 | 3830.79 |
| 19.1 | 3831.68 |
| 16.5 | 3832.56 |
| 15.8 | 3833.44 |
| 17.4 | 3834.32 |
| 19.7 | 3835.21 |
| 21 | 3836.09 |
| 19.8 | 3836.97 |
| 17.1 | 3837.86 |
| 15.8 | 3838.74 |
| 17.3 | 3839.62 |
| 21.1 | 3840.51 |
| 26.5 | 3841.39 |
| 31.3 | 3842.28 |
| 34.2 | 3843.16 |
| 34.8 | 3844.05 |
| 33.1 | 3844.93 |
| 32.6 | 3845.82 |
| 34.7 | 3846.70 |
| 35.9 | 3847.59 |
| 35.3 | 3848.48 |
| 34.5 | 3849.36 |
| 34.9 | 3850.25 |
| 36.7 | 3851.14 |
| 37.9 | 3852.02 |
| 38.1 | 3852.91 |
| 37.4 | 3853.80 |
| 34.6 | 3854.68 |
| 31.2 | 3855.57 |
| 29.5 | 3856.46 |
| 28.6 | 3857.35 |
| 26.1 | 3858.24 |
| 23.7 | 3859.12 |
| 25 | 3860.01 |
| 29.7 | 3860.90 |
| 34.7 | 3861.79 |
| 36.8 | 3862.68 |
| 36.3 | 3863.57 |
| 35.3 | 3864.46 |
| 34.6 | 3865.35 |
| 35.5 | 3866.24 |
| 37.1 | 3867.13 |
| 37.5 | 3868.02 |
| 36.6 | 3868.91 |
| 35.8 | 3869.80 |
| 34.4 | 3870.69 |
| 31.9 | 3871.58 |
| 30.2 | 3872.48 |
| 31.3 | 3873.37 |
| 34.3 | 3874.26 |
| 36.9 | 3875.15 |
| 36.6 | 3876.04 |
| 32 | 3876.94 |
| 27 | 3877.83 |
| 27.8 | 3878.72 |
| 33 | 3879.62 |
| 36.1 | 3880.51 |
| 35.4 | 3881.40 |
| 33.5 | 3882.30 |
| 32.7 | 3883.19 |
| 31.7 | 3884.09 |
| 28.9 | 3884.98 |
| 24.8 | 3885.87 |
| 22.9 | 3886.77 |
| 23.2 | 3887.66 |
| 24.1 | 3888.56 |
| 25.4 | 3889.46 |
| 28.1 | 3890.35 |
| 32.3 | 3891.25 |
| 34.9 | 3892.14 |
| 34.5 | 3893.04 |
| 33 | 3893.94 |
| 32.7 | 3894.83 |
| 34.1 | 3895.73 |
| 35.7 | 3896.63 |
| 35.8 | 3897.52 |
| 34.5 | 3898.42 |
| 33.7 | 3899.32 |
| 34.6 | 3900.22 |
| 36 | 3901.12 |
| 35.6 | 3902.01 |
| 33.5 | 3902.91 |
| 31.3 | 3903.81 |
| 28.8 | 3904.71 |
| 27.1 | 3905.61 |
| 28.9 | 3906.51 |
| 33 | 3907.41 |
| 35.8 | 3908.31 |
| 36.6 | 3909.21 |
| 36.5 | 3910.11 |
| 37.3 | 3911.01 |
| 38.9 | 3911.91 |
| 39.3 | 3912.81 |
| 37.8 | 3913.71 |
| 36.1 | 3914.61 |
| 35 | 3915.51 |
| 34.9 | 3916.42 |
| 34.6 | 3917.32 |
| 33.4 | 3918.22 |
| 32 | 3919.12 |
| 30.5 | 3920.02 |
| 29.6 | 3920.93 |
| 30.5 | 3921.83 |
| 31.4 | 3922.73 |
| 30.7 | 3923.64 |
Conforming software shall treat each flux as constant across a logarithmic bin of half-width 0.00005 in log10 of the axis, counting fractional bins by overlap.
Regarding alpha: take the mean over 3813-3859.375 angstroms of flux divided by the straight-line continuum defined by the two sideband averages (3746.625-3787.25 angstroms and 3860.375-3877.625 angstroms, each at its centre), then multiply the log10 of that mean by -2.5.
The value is 0.21 mag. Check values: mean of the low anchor 32.4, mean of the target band 27.8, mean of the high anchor 34.4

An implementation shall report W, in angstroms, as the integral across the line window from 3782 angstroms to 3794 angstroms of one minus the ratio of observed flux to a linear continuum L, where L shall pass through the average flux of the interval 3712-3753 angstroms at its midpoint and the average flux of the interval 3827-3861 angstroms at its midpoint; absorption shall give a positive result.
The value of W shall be -3.7 angstroms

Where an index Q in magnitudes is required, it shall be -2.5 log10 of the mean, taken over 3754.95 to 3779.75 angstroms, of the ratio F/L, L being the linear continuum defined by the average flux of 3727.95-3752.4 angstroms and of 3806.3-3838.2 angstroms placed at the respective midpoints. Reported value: -0.232 mag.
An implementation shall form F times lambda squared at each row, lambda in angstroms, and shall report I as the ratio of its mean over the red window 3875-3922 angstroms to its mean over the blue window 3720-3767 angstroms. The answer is 1.28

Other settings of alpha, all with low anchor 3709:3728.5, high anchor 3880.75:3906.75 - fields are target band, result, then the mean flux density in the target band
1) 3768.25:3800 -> -0.139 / 33.6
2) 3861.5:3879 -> -0.107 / 34.2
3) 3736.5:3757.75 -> 0.042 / 27.9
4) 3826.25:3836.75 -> 0.435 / 20.3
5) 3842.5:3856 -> -0.145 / 35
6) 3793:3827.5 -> -0.065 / 31.8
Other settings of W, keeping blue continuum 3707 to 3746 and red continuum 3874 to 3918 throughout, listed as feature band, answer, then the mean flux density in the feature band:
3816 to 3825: 0.1 angstroms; 30.1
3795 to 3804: -0.2 angstroms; 30.5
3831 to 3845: 4.0 angstroms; 22.2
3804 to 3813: -2.4 angstroms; 38.1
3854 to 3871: -0.6 angstroms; 32.9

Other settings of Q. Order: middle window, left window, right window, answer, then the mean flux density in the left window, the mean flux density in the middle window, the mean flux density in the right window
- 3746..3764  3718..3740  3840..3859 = -0.054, 25.6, 28.5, 32.6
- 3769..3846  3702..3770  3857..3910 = -0.032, 28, 30.8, 32.2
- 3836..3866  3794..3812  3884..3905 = 0.068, 34.2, 30.6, 31.3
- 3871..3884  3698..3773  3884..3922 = -0.027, 28.5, 32.7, 32.5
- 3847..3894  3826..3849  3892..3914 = -0.112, 24.5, 32.4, 34.4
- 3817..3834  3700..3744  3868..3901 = 0.206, 27.9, 25.3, 32.1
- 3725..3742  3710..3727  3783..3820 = 0.059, 28.2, 27.6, 33.7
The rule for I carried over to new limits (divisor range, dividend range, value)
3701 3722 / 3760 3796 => 1.25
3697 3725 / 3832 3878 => 1.15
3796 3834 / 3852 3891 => 1.10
